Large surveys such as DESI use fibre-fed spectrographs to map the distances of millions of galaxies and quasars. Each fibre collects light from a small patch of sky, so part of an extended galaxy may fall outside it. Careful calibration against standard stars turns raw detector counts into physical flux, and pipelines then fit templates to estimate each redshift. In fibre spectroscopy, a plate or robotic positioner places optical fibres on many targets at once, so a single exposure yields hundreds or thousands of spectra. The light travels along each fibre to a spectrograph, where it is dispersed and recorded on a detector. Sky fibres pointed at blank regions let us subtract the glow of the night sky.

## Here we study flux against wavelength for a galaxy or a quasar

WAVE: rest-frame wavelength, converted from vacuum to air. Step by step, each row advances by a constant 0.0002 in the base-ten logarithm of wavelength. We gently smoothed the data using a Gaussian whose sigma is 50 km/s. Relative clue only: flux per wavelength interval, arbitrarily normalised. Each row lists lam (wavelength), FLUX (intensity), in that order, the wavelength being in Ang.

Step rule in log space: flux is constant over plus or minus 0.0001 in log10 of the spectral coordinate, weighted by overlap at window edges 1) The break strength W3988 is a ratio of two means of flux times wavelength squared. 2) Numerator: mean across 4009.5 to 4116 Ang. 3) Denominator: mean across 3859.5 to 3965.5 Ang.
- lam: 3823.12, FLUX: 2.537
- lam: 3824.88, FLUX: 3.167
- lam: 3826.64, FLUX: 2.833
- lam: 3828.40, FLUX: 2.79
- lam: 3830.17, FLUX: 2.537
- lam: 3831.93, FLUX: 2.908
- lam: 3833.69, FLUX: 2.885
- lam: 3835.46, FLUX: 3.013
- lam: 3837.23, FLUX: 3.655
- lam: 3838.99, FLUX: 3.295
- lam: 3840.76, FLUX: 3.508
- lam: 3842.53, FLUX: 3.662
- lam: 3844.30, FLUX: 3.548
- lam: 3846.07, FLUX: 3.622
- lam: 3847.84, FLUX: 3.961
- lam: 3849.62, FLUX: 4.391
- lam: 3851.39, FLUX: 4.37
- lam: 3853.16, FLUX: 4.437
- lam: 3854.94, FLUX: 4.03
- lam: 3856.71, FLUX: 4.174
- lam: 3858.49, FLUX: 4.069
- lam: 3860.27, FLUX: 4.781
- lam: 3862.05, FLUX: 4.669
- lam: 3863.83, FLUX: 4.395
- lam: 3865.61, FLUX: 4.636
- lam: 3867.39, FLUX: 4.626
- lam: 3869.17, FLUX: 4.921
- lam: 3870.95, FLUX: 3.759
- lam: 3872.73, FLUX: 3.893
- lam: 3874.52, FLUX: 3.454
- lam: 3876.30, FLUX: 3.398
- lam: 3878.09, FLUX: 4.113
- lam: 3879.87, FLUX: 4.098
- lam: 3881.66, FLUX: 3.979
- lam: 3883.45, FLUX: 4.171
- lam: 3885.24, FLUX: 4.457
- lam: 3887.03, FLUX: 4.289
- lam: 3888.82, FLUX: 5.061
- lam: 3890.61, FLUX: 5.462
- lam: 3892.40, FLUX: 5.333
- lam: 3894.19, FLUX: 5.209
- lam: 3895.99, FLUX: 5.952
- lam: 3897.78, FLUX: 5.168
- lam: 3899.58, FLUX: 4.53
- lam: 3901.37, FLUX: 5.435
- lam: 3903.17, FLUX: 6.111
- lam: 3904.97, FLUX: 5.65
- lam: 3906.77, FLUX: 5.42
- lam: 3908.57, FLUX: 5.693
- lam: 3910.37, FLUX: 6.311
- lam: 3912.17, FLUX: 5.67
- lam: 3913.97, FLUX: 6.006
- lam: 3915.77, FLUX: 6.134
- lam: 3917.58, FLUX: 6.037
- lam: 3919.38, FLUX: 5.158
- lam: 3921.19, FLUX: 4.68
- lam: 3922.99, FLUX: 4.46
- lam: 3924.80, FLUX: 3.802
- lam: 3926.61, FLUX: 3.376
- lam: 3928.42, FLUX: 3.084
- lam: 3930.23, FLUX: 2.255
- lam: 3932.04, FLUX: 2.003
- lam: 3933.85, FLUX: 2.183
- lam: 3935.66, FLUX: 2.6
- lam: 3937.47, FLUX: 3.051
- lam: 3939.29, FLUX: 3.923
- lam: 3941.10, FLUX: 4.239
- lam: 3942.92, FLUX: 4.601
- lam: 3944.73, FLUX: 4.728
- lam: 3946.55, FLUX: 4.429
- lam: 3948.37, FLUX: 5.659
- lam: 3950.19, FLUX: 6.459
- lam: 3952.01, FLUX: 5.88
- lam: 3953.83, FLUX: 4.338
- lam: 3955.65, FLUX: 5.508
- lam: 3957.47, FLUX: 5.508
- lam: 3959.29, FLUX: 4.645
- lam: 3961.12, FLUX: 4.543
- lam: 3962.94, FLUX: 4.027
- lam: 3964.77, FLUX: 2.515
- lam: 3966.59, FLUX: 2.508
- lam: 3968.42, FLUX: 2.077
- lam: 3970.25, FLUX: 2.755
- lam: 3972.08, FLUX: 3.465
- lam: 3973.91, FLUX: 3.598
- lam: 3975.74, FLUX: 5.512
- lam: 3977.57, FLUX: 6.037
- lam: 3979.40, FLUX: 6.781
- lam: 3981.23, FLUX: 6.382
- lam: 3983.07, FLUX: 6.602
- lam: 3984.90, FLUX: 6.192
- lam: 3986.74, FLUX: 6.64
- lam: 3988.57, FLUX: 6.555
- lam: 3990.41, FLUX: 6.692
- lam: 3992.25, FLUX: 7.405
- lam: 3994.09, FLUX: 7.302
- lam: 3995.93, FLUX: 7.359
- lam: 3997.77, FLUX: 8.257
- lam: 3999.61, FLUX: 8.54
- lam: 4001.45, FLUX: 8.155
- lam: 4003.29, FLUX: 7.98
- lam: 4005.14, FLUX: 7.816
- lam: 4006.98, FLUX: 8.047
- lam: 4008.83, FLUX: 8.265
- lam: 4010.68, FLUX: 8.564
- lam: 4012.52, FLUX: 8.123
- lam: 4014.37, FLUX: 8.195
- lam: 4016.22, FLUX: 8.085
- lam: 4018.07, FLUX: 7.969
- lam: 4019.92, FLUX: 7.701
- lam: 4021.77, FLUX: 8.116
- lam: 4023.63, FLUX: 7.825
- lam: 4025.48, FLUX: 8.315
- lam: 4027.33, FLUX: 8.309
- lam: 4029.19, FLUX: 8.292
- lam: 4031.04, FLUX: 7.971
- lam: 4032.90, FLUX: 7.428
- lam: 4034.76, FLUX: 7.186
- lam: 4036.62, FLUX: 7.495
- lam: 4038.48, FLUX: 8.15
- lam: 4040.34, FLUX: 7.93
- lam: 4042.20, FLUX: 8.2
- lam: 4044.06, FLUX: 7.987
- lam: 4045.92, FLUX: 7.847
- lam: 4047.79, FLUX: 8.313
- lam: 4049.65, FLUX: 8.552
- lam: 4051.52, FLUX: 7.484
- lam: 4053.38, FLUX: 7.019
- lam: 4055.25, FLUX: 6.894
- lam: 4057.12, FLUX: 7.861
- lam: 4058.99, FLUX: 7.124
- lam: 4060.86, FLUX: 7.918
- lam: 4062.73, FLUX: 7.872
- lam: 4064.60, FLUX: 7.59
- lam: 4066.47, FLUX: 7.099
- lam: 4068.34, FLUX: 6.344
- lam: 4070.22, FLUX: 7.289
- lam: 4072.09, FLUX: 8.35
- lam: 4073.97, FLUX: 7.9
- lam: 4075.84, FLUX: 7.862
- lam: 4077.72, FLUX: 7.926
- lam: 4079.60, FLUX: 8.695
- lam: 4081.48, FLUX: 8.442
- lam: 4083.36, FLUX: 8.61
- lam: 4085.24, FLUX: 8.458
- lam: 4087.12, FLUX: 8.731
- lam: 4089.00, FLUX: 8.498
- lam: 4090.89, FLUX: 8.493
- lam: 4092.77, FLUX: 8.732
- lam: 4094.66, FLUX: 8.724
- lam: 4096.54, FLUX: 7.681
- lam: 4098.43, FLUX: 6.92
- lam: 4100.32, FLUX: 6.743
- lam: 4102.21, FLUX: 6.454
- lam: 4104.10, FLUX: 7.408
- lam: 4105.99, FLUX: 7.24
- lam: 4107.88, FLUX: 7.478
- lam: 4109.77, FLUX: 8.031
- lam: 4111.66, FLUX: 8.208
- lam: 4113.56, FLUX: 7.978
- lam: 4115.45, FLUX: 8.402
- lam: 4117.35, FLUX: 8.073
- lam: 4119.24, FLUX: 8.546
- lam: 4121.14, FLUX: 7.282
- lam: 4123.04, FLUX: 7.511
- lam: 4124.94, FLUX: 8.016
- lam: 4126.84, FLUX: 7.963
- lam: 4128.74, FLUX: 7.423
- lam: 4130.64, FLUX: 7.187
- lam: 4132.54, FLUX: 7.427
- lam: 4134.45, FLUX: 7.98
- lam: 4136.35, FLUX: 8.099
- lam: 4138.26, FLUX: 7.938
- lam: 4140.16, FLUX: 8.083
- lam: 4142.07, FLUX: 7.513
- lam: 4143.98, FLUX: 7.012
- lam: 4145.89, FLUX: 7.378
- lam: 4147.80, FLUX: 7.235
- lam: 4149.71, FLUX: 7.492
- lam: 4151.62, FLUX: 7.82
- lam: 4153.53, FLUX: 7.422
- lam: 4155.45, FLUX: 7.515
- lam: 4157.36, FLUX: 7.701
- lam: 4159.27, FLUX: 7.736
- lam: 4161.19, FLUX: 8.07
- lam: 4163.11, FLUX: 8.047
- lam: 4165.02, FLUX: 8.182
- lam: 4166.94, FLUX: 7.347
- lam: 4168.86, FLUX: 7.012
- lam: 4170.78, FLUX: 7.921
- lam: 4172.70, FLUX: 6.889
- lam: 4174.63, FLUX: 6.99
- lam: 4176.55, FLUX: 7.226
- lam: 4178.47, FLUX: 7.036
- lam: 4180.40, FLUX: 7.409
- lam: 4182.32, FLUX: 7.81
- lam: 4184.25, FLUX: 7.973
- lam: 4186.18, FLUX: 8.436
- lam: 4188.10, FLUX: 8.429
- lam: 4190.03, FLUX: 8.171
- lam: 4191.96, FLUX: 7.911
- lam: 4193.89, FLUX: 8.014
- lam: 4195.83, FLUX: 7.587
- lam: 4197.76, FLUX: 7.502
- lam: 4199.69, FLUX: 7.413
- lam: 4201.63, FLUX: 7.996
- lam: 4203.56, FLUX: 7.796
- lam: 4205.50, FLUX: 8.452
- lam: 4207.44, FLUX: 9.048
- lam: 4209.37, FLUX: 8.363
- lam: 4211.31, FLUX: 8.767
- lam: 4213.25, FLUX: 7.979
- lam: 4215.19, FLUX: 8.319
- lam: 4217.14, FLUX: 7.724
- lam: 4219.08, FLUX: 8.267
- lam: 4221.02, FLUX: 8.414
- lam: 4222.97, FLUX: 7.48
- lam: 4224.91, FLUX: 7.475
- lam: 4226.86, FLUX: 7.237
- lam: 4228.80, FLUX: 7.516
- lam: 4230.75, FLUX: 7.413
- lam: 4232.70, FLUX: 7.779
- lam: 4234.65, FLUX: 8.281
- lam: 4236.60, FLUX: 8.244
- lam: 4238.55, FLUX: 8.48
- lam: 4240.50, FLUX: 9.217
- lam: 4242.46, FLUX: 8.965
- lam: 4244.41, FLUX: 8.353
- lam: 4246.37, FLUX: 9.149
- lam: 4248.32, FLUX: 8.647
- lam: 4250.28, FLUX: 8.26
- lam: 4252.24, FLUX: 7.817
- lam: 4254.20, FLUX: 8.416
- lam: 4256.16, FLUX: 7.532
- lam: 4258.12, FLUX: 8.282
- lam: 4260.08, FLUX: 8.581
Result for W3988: 1.9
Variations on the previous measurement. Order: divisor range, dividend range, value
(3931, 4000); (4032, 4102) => 1.64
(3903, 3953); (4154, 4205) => 1.89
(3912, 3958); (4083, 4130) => 1.94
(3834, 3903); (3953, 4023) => 1.55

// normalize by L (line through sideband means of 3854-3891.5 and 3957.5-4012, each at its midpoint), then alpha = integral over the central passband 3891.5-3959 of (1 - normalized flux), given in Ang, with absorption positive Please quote 4.2 Ang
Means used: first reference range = 4.31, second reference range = 6.06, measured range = 4.77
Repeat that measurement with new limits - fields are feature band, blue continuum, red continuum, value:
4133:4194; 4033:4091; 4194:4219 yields 2.6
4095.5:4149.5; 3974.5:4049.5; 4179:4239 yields 1.4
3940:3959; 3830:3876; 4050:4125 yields 1.4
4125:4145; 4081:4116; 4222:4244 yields 0.7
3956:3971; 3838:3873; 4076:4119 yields 5.6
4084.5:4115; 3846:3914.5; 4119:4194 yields -3.5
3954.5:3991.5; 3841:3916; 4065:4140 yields 6.7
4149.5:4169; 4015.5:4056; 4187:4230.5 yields 0.6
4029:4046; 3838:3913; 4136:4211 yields -4.1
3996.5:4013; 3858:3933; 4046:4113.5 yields -4.2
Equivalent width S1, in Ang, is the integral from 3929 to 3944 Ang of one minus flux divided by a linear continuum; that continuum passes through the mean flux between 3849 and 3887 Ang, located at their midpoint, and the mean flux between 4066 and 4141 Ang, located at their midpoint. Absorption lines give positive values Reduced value 6.16 Ang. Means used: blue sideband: 4.23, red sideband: 7.86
